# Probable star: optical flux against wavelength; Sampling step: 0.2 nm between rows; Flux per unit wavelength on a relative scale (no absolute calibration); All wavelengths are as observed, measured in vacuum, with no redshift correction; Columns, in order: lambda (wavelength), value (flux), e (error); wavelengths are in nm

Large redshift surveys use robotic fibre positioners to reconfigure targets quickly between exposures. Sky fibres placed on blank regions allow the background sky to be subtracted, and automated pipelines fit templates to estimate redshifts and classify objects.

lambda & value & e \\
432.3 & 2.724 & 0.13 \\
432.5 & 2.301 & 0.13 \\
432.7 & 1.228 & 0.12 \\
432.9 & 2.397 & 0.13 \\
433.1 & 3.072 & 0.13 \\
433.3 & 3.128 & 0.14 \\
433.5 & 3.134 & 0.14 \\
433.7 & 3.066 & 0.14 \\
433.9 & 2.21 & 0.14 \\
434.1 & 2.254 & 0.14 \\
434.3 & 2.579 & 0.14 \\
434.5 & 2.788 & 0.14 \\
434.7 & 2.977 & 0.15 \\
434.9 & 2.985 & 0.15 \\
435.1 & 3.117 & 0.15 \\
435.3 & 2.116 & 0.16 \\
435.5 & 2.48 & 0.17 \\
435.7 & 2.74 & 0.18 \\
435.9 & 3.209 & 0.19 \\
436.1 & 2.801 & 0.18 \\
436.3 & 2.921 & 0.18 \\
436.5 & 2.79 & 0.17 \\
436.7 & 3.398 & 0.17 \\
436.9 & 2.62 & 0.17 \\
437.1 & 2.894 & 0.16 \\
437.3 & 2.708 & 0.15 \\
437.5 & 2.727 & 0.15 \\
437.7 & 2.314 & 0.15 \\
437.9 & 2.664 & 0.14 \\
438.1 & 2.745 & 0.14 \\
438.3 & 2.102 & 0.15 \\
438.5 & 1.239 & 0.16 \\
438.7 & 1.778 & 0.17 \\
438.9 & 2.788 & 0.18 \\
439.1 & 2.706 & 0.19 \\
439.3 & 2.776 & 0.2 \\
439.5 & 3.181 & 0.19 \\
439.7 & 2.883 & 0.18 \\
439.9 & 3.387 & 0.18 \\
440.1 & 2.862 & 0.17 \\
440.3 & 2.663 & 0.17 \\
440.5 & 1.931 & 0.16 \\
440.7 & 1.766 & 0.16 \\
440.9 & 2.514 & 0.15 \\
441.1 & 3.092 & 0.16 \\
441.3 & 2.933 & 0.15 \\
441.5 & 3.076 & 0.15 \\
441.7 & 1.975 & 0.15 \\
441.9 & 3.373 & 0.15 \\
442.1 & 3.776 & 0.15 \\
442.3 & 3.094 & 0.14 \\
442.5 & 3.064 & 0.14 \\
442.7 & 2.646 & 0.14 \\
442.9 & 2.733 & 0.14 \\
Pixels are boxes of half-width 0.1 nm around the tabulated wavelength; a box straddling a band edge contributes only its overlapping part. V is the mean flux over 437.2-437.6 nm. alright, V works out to 2.72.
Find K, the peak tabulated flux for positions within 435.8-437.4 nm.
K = 3.398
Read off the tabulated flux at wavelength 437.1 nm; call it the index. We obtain 2.894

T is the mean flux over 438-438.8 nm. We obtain 1.97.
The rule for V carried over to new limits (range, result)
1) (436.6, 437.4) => 2.91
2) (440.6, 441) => 2.14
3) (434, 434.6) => 2.54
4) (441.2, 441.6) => 3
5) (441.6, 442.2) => 3.04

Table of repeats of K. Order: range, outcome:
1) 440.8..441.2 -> 3.092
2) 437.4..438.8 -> 2.745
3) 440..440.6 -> 2.862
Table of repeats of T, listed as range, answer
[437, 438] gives 2.66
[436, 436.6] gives 2.84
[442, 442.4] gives 3.43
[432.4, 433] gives 1.98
